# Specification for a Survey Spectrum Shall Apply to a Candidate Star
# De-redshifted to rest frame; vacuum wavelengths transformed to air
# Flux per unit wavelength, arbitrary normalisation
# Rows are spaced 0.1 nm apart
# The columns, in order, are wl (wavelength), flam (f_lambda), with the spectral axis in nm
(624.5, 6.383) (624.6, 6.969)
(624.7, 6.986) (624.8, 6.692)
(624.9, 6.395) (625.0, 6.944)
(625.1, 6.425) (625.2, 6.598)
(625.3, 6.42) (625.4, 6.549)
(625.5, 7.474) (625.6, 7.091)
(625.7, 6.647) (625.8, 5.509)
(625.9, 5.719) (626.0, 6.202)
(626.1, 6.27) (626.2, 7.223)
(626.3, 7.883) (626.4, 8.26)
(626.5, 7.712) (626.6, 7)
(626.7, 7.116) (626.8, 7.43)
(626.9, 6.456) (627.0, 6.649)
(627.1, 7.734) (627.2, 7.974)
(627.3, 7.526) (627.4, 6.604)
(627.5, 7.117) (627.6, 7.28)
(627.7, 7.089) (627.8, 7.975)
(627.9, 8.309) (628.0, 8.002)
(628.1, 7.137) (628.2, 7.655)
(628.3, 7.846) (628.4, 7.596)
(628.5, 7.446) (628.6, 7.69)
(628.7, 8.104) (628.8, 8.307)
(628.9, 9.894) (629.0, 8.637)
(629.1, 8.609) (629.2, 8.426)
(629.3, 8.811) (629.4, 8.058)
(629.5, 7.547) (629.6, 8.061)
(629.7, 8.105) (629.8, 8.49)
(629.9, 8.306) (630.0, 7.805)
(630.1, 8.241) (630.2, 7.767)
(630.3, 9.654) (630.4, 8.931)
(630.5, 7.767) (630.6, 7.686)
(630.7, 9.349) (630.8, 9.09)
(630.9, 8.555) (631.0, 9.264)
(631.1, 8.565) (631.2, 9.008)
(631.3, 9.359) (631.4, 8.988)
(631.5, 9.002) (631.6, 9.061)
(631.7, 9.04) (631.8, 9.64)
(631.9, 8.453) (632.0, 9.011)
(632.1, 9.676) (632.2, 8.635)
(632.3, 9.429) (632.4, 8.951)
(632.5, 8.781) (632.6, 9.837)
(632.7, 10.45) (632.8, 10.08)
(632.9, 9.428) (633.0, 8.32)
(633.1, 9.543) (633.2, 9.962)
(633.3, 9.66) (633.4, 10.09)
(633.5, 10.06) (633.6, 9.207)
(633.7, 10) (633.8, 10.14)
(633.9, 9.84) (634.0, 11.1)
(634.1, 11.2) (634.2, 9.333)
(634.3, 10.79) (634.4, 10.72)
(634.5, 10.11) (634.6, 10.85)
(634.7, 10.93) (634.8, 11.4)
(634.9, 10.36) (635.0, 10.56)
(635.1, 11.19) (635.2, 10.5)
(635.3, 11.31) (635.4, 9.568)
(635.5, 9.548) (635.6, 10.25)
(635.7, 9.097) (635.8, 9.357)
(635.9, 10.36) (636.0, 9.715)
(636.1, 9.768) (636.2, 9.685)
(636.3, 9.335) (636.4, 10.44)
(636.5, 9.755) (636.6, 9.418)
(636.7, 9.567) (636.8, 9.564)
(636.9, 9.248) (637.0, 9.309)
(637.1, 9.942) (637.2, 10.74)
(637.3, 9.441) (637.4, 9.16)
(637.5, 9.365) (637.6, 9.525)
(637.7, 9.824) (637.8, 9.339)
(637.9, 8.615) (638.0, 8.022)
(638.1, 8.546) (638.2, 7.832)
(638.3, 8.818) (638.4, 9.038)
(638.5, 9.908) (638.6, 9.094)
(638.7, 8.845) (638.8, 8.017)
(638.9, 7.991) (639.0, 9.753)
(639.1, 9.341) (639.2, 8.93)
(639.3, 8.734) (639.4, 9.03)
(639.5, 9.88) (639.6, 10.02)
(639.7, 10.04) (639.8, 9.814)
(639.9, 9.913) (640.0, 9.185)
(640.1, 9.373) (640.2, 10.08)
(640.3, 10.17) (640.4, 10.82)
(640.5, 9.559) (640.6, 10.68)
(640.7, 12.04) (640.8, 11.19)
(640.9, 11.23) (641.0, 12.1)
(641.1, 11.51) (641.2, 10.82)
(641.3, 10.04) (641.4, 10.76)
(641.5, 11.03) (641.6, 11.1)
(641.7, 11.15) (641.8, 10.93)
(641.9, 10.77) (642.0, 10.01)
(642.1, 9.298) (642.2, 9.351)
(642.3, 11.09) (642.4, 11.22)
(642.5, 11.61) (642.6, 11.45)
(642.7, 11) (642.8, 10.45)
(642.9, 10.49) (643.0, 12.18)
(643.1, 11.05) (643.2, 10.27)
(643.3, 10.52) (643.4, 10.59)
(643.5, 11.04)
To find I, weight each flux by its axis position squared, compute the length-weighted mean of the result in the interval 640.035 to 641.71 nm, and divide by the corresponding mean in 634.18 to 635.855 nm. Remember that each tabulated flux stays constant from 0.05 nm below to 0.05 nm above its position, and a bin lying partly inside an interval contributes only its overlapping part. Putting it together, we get 1.1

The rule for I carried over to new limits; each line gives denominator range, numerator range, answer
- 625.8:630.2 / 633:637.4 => 1.34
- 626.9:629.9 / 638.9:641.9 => 1.36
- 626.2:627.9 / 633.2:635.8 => 1.43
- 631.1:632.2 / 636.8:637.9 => 1.07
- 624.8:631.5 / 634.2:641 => 1.30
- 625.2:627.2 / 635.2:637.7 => 1.45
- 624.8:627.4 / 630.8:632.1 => 1.33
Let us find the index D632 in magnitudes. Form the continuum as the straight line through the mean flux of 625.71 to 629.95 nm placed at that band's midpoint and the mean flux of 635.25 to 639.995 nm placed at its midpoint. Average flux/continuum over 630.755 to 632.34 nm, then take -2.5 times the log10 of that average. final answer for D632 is -0.09 mag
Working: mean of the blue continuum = 7.6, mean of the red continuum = 9.42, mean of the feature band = 9.05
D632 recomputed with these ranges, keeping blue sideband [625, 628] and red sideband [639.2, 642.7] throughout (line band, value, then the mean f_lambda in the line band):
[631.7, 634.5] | -0.130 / 9.71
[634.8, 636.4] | -0.102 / 10.1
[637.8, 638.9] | 0.138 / 8.67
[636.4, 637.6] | -0.011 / 9.62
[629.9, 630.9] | -0.066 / 8.47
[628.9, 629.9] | -0.087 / 8.38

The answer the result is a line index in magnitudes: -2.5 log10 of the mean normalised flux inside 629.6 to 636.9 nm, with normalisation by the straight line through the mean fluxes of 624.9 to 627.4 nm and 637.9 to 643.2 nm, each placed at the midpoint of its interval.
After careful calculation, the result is -0.125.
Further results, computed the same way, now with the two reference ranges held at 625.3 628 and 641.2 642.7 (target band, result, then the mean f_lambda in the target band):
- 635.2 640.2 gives 0.03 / 9.43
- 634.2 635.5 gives -0.17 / 10.6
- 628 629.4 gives -0.08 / 8.16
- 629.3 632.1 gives -0.07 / 8.64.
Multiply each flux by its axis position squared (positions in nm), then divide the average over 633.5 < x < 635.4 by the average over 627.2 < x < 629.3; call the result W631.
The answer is 1.36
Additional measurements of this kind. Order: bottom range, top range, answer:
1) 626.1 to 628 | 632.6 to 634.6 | 1.38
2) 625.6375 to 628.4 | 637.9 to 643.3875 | 1.46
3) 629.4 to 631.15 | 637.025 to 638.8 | 1.11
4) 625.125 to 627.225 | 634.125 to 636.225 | 1.53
